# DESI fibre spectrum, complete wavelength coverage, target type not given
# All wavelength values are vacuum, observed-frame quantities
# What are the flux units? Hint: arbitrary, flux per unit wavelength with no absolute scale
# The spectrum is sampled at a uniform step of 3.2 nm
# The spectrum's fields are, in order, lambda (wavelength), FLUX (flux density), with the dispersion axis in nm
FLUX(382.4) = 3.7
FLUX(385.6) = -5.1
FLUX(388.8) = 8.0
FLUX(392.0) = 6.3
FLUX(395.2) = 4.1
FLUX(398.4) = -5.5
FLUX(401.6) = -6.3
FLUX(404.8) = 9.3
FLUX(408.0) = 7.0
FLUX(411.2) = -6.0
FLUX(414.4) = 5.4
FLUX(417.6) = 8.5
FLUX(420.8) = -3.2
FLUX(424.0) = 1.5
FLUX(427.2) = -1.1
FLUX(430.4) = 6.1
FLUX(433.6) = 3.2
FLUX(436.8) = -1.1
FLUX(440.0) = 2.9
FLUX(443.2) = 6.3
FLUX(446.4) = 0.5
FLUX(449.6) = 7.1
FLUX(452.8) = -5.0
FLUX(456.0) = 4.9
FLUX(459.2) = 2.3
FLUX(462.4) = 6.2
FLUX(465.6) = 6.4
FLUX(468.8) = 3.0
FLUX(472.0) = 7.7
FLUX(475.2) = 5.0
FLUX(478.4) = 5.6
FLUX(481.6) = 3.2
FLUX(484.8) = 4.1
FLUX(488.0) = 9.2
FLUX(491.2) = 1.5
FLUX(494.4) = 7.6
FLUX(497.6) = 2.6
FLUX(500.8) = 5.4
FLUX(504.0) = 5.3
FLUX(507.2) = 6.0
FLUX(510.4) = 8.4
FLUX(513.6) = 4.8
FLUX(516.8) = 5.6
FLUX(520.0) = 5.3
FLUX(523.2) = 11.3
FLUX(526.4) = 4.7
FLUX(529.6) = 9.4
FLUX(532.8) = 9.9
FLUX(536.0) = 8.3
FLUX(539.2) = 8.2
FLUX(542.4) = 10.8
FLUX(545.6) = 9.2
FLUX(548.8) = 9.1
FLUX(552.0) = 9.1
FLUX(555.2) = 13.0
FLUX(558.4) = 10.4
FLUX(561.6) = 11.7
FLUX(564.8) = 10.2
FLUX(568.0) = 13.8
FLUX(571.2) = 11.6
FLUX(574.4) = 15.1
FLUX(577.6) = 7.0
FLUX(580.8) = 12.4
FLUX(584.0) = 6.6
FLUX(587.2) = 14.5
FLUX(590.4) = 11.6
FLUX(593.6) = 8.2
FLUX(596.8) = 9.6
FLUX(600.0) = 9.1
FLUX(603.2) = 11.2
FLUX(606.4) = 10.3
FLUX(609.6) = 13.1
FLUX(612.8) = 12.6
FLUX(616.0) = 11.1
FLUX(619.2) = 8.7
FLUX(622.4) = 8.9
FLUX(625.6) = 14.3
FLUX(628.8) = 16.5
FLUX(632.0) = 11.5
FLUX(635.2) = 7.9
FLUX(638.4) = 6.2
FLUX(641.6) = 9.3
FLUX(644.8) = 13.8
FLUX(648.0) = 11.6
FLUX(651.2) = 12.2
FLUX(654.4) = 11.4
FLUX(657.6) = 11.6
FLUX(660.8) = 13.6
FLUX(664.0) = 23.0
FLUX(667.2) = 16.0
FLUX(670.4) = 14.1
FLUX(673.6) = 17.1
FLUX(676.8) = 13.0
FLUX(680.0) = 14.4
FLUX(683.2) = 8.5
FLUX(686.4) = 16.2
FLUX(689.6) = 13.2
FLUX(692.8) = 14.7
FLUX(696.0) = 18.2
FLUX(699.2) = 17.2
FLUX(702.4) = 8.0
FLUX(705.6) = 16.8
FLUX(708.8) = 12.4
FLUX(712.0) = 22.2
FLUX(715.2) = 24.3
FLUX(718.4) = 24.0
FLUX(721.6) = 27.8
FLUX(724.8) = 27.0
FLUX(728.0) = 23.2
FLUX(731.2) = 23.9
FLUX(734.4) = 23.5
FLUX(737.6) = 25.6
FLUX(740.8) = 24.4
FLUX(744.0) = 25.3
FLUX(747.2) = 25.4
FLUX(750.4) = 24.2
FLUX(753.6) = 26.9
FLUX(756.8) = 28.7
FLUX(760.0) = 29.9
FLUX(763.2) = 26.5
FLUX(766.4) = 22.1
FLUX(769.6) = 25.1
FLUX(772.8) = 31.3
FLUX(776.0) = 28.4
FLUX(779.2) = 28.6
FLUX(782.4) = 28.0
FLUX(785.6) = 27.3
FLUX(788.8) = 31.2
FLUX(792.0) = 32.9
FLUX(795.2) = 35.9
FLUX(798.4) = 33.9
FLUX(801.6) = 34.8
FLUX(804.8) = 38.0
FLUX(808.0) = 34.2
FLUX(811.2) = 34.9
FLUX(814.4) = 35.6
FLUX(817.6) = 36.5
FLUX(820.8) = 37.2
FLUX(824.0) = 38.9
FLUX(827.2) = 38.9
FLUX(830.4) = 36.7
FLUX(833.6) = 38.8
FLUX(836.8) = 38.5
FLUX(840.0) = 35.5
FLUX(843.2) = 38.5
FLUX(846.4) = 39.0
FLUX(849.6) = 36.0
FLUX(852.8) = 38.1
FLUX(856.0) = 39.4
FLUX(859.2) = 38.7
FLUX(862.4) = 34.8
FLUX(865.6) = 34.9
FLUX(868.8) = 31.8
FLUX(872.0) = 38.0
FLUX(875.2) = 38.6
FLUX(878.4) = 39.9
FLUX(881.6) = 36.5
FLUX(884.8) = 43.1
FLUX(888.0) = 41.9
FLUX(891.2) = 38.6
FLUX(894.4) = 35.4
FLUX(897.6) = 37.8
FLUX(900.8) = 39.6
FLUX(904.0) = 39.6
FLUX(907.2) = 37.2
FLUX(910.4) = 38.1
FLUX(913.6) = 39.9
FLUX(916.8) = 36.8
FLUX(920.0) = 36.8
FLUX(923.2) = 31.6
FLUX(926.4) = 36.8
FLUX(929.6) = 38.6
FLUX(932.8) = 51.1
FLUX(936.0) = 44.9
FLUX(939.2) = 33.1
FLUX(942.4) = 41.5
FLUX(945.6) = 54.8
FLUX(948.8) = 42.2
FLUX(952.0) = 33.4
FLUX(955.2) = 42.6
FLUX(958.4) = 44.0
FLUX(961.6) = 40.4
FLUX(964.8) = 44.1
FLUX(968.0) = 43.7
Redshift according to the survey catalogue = 0.784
